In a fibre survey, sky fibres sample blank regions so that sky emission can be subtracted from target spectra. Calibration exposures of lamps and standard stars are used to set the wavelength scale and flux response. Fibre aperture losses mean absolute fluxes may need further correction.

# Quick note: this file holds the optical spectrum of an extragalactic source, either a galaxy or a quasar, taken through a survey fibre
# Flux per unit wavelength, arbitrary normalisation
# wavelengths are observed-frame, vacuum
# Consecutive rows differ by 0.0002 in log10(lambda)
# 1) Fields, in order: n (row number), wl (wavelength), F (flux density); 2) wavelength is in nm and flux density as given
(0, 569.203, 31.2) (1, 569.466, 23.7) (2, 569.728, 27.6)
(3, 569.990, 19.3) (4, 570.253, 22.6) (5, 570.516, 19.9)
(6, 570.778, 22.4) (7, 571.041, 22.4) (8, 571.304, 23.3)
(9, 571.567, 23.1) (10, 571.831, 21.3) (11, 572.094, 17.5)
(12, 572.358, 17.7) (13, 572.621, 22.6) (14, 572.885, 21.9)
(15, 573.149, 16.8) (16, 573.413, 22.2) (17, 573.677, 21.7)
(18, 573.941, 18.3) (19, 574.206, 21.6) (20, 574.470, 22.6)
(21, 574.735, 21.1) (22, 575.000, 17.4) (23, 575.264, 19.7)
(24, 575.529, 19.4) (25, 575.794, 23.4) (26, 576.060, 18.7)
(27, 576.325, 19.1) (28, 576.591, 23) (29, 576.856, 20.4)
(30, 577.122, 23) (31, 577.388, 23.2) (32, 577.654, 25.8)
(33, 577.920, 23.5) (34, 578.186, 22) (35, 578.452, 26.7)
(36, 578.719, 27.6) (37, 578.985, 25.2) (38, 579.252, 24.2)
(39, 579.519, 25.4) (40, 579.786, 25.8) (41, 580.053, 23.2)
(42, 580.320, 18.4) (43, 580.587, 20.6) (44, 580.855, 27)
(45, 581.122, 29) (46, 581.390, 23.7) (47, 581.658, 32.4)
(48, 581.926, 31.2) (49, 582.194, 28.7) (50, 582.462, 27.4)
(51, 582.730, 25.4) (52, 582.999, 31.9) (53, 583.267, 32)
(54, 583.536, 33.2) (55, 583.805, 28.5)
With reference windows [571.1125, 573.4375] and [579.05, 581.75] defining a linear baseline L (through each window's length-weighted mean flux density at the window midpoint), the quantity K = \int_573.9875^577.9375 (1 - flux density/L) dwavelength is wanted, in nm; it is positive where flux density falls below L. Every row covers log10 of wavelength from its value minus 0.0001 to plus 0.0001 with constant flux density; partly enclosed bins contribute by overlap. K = 0.220 nm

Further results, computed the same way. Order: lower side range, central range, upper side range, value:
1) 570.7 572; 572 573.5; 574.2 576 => 0.13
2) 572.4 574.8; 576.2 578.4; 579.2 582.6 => 0.07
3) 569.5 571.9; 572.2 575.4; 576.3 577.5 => 0.28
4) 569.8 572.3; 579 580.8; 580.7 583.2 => 0.26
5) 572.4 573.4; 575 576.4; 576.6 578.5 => 0.15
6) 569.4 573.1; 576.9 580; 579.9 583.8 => 0.12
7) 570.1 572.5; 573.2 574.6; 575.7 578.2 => 0.04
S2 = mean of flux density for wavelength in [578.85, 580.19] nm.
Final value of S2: 24.8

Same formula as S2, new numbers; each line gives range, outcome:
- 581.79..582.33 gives 30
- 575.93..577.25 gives 20.8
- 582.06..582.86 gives 27.2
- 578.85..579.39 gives 24.7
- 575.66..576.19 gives 21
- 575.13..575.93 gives 20.8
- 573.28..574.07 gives 20.7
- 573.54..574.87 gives 21.1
